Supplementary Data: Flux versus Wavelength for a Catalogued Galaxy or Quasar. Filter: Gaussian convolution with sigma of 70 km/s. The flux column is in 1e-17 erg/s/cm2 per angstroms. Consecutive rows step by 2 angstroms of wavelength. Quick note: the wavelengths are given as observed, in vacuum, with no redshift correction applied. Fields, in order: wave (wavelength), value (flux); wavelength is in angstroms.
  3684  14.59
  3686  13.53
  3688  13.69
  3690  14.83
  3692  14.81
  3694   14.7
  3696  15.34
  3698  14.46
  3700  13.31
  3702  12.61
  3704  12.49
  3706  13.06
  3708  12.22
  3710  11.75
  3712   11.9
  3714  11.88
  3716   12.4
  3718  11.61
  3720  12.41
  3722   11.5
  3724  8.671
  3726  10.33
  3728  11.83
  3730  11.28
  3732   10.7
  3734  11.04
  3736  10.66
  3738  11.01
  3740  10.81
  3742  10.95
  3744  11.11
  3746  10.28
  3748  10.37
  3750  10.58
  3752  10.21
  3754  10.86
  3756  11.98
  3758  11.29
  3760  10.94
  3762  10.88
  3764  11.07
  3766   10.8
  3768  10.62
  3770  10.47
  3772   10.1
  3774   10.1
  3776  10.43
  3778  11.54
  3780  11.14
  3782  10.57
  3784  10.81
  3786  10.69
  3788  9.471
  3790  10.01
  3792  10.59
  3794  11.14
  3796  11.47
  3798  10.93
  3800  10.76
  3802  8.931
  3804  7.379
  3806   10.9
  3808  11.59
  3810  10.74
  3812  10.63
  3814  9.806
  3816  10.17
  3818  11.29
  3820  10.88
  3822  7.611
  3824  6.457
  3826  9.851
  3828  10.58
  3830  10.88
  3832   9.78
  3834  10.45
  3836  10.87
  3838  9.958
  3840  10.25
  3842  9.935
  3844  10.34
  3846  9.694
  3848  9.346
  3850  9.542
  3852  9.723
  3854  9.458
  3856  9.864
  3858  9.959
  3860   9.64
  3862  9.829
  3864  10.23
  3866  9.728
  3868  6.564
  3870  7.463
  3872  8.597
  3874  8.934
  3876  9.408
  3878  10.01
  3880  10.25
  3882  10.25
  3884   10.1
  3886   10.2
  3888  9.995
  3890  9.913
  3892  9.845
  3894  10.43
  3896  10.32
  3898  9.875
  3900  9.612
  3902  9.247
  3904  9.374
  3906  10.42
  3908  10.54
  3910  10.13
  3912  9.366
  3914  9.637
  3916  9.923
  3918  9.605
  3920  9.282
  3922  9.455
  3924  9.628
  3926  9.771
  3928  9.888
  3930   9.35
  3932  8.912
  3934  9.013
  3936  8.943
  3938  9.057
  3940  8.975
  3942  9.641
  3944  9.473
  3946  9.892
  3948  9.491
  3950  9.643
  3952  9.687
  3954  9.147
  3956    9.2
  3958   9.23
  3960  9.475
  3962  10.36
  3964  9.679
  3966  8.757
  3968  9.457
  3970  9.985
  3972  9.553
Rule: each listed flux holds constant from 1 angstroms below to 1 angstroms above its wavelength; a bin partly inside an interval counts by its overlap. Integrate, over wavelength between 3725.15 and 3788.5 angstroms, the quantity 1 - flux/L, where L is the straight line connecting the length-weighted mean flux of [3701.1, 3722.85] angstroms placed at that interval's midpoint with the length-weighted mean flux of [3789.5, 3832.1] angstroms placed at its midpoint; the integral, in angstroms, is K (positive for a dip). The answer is 2.5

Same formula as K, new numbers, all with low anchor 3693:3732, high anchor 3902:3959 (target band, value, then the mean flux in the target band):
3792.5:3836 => 3.4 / 10.1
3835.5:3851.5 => 1.0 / 9.96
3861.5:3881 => 2.2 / 9.08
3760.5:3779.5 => 1.4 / 10.7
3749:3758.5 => 0.6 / 11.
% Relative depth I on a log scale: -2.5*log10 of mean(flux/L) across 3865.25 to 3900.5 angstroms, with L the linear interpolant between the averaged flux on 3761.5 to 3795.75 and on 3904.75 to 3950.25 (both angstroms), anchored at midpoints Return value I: 0.04 mag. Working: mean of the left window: 10.6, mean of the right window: 9.56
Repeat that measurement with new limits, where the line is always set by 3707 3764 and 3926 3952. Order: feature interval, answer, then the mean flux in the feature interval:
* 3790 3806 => 0.04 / 10.2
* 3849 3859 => 0.04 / 9.71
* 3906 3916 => -0.04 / 9.97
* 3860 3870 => 0.12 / 8.98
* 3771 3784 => 0.01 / 10.7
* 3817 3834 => 0.07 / 9.71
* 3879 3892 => -0.03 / 10.1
